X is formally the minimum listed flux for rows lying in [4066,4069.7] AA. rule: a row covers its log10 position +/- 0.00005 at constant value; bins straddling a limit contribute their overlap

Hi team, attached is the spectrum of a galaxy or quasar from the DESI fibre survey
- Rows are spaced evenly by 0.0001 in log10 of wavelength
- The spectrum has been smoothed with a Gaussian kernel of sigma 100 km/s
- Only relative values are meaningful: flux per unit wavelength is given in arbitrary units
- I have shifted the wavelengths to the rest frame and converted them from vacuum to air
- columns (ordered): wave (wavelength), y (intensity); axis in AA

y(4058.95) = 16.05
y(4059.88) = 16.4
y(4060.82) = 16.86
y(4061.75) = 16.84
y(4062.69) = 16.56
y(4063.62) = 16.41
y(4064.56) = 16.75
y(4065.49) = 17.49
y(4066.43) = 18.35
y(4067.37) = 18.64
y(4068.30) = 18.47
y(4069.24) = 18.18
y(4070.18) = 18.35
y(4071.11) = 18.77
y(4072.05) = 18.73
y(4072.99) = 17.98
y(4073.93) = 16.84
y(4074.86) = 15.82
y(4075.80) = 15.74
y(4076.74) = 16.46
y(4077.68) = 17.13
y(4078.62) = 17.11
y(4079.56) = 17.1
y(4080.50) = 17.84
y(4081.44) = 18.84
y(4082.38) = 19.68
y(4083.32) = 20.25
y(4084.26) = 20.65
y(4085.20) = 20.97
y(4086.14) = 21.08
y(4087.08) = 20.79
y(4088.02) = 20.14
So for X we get 18.18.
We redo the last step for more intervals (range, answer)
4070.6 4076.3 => 15.74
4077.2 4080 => 17.1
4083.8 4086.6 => 20.65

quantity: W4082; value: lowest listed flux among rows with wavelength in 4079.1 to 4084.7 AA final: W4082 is 17.1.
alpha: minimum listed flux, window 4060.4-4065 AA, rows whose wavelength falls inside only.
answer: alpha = 16.41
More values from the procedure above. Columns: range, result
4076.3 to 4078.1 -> 16.46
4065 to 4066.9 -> 17.49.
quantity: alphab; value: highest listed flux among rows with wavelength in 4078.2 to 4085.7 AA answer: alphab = 20.97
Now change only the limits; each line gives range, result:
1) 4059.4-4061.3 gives 16.86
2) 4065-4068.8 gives 18.64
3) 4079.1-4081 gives 17.84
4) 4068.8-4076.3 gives 18.77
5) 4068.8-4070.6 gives 18.35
